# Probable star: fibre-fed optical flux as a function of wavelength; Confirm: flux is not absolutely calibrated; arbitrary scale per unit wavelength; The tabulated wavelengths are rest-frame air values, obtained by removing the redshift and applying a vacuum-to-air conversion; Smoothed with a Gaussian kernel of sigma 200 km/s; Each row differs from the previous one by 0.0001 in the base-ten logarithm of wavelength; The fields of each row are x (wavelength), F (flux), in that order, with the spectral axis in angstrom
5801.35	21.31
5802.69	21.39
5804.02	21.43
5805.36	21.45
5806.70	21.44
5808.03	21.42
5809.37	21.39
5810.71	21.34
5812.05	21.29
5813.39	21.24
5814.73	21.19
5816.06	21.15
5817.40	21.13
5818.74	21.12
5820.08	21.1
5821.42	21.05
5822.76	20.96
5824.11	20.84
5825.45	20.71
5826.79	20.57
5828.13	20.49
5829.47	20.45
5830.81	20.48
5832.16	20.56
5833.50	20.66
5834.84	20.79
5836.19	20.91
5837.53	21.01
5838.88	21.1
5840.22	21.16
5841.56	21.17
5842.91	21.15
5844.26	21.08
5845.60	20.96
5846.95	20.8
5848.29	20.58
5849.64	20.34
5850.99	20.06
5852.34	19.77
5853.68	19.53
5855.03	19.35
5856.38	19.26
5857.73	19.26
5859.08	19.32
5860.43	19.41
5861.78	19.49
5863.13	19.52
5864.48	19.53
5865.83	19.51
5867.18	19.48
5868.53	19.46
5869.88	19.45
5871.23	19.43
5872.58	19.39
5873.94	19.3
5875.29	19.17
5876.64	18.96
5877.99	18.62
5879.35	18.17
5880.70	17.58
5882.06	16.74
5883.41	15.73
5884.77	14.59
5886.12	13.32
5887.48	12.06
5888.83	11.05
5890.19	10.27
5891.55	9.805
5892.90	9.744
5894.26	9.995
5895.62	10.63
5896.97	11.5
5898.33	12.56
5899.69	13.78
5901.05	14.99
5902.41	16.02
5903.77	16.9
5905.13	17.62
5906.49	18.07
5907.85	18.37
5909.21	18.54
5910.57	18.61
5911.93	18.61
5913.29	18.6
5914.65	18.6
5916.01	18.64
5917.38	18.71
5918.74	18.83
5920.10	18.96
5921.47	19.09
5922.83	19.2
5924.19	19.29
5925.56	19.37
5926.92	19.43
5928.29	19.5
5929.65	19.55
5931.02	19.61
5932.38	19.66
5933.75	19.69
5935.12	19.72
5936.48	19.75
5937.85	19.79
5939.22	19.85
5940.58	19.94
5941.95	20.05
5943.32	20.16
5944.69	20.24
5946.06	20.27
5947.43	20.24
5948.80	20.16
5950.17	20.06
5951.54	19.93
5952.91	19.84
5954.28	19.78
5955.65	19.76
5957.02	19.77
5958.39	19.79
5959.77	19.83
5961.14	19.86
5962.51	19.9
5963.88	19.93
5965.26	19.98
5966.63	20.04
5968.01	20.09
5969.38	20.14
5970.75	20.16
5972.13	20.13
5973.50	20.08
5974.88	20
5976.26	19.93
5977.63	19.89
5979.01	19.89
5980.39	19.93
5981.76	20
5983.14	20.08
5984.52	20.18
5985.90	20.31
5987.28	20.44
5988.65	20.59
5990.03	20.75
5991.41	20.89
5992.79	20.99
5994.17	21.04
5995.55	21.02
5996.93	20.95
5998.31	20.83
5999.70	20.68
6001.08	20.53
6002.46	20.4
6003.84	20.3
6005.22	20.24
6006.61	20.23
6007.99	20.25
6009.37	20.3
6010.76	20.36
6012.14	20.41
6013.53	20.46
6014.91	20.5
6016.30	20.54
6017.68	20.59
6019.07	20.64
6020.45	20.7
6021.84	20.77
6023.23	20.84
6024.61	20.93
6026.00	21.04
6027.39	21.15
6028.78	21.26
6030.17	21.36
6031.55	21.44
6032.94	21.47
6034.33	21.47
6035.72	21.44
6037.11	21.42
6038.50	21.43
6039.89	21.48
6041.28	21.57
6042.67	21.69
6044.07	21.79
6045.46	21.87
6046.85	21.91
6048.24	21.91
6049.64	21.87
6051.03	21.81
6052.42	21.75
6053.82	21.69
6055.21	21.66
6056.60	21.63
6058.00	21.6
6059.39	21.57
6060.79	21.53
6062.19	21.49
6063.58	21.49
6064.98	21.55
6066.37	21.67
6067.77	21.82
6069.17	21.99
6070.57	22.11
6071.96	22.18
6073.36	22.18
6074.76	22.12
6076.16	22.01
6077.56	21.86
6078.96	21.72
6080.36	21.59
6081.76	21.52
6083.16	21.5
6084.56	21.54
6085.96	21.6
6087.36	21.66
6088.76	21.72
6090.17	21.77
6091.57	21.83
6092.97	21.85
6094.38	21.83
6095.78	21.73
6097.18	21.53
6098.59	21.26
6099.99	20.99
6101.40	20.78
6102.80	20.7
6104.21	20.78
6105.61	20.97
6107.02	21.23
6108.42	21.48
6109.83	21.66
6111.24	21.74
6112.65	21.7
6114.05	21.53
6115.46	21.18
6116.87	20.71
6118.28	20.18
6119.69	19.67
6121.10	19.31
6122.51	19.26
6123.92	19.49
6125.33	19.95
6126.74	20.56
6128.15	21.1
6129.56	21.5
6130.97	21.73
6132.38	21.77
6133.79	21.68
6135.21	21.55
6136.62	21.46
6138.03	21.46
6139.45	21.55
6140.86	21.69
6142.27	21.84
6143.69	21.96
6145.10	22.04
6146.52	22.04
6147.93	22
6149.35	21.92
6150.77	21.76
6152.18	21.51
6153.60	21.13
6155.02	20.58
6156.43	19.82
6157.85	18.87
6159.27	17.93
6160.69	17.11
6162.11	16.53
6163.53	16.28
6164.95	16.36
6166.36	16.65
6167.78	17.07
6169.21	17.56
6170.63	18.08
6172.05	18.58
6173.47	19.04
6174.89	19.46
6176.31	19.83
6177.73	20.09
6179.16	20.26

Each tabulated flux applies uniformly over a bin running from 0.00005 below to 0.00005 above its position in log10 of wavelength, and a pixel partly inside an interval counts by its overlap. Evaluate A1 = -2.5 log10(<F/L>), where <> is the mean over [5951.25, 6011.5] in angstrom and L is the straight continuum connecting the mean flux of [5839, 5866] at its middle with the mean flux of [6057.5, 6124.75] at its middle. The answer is 0.03 mag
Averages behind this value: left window 20.1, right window 21.4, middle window 20.2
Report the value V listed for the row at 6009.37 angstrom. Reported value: 20.3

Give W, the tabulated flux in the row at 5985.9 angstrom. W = 20.31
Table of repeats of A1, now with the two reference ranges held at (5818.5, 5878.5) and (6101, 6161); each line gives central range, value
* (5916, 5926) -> 0.07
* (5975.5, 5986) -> 0.03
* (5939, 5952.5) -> 0.02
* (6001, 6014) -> 0.01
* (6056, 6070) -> -0.05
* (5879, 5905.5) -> 0.44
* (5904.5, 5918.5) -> 0.11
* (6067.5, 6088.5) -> -0.05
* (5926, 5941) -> 0.04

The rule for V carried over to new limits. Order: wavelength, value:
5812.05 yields 21.29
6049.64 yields 21.87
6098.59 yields 21.26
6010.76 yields 20.36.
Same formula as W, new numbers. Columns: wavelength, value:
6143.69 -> 21.96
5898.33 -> 12.56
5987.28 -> 20.44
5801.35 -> 21.31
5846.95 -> 20.8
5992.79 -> 20.99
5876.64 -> 18.96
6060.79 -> 21.53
